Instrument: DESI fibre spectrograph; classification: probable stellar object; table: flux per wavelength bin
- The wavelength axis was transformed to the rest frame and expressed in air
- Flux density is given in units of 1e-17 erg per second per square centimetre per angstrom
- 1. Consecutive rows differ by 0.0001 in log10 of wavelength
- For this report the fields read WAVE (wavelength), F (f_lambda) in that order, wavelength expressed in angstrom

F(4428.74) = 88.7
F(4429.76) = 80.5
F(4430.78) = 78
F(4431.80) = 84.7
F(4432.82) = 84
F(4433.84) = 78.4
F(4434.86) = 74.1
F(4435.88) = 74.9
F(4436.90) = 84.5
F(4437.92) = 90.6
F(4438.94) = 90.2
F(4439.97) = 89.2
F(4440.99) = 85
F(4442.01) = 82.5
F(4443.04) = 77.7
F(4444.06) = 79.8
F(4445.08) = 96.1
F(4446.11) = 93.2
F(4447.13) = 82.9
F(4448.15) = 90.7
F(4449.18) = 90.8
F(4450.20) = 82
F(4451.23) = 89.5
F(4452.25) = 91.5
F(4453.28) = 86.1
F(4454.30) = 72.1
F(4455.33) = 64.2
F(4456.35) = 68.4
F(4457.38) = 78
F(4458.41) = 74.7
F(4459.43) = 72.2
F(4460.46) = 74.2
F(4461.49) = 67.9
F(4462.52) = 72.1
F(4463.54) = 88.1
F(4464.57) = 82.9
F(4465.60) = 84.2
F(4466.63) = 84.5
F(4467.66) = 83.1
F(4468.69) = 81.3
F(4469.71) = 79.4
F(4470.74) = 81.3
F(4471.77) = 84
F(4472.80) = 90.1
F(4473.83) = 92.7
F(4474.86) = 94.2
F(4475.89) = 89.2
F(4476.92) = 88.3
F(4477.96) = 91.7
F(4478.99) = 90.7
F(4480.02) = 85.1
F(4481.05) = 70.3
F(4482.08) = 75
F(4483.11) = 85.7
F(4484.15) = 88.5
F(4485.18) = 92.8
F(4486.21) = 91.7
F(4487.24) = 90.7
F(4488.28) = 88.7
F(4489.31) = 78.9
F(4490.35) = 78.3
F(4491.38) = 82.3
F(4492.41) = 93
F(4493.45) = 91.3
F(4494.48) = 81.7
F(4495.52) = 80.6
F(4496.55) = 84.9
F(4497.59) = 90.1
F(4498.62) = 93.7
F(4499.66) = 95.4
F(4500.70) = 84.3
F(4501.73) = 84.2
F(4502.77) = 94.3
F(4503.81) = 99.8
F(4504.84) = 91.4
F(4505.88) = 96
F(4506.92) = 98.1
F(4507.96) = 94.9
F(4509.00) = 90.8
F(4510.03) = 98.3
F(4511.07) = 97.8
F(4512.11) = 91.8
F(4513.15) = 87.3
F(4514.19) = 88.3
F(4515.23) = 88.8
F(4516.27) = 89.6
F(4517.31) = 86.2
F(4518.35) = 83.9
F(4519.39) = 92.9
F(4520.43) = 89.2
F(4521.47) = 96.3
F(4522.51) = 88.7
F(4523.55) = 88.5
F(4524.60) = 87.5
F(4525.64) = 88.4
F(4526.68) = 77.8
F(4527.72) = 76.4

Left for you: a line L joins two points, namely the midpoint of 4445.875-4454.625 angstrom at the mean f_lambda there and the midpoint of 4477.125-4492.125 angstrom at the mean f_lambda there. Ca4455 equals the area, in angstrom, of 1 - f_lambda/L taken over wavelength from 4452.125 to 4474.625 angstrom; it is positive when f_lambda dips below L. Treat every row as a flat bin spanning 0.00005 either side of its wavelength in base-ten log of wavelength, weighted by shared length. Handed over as 1.7 angstrom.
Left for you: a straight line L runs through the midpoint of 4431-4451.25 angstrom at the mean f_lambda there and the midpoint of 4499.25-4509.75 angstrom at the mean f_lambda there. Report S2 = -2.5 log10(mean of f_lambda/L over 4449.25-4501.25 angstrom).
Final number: 0.07 mag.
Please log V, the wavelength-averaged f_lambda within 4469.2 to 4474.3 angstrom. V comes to 85.5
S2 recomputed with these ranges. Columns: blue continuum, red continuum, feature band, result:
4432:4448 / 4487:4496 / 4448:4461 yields 0.07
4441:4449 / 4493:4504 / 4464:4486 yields 0.03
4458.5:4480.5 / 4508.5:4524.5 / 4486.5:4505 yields -0.01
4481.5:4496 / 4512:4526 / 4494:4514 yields -0.05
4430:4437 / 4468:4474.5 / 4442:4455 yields -0.05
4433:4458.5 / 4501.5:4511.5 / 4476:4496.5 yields 0.06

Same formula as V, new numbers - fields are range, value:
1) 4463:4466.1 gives 85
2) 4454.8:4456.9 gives 66.5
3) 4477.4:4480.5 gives 89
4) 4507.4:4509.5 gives 92.8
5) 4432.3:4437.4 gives 79.3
